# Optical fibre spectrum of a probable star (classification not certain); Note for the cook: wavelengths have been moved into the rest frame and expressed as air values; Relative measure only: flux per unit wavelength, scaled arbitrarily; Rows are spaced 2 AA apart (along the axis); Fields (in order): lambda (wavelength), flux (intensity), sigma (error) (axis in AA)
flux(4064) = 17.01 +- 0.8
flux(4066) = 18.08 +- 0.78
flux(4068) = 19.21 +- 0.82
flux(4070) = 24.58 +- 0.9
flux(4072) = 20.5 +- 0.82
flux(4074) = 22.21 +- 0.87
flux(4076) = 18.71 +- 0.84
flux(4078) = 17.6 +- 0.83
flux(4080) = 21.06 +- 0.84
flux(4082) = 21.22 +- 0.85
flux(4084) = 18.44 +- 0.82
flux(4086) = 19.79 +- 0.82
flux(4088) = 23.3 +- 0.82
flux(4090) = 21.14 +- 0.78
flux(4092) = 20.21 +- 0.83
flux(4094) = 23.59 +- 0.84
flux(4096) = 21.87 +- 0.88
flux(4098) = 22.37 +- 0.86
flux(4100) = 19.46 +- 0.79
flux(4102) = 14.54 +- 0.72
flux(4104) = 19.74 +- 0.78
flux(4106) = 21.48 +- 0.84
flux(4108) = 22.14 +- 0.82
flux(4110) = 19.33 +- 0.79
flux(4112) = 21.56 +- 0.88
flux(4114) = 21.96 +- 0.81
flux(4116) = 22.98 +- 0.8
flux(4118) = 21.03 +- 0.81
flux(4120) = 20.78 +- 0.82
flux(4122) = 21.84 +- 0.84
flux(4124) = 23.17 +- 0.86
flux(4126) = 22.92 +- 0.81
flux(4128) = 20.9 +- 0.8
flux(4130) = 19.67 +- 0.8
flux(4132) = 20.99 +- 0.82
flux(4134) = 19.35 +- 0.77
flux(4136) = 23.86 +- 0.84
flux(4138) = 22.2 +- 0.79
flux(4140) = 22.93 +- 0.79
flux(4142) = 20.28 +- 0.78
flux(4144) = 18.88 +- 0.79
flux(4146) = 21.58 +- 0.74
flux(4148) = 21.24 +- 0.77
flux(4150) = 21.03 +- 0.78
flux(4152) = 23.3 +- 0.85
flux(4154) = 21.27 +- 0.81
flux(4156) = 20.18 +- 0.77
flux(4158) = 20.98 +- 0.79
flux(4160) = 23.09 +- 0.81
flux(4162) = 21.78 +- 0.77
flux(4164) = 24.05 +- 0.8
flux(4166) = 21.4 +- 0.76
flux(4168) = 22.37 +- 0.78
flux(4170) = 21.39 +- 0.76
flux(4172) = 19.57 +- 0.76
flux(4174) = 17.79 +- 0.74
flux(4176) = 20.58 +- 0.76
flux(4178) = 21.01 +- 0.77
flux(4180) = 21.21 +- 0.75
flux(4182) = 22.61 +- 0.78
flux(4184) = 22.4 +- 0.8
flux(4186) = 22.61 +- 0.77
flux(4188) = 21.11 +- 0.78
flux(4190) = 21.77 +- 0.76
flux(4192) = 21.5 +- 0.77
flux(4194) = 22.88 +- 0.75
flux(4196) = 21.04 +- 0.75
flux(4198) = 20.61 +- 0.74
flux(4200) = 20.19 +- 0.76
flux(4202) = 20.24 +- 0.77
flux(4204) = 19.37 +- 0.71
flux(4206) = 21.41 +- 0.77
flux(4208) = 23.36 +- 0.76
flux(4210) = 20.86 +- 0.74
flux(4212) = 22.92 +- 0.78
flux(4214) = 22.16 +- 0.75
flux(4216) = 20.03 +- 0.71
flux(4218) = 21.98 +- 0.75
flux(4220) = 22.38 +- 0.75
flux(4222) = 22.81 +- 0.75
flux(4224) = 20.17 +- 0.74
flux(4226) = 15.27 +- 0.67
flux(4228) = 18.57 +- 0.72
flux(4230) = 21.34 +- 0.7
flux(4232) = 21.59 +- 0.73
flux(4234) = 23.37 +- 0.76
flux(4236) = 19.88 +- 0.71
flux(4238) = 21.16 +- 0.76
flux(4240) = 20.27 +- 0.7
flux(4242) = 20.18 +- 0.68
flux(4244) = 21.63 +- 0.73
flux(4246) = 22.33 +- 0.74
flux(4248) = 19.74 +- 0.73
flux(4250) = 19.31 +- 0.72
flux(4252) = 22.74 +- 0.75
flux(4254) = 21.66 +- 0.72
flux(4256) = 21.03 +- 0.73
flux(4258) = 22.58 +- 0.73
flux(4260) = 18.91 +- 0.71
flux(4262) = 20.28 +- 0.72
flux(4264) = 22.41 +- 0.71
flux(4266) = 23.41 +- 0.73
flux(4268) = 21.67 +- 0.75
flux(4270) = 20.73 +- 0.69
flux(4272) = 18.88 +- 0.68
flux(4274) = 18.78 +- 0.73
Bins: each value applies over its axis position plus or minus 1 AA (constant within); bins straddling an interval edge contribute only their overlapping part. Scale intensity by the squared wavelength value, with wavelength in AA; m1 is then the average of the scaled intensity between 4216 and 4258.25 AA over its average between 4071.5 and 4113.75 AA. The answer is 1.1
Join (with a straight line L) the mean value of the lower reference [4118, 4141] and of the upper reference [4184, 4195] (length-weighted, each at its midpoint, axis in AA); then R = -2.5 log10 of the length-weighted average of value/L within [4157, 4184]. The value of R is 0.025 mag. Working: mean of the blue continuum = 21.7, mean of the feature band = 21.4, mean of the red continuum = 22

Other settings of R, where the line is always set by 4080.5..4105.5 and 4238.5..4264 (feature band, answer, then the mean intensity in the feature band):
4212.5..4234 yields 0.00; 20.8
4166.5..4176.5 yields 0.02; 20.4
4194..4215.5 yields -0.02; 21.3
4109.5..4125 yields -0.06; 21.7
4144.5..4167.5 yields -0.05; 21.8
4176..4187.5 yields -0.05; 21.8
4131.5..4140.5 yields -0.06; 21.9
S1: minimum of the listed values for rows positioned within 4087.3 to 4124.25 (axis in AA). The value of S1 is 14.54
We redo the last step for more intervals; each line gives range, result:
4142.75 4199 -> 17.79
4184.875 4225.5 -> 19.37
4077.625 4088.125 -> 17.6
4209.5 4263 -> 15.27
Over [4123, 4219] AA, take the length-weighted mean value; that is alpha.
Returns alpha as 21.4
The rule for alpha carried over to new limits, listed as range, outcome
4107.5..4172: 21.5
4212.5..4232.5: 20.7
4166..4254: 21.1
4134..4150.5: 21.4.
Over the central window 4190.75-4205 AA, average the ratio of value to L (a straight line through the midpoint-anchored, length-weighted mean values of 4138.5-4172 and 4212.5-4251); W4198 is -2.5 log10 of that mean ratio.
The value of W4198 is 0.01 mag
